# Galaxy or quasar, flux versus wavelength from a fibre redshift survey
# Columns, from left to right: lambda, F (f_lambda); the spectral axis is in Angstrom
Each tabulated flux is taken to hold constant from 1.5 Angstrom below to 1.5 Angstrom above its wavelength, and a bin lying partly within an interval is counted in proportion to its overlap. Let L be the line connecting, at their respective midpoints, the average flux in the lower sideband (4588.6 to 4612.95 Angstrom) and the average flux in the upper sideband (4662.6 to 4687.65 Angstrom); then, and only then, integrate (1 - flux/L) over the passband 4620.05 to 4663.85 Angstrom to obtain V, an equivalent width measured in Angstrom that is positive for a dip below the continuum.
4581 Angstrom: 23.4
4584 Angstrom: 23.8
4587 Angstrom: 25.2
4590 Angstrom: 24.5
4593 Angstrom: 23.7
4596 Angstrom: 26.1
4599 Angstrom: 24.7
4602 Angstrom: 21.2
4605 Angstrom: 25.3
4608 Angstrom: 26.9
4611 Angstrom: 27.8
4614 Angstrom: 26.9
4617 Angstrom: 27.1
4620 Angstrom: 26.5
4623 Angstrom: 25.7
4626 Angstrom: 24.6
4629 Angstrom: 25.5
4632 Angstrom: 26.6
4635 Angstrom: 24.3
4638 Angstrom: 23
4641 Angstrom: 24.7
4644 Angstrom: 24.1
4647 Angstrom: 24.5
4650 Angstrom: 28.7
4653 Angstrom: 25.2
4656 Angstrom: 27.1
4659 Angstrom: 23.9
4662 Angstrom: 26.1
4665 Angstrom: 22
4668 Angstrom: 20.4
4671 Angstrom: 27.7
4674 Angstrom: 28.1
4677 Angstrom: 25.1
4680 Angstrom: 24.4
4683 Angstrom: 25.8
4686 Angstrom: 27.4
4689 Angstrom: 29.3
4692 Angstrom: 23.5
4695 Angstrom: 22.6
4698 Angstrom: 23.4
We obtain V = -0.3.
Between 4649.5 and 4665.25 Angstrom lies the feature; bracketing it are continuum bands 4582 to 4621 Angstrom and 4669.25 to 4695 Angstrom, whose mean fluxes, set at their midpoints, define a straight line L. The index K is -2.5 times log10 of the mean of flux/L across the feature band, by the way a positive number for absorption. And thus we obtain 0.01 mag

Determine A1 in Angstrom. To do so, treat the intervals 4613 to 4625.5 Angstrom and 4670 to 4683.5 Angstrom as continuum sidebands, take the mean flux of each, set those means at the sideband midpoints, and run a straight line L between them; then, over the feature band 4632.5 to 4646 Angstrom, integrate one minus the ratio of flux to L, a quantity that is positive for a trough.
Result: 1.1 Angstrom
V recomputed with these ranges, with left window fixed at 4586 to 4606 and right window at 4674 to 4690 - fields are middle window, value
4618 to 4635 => -0.4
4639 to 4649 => 0.4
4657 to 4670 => 1.3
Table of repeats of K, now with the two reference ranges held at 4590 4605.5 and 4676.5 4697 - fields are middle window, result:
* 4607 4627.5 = -0.09 mag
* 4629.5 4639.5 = 0.00 mag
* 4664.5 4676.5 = 0.02 mag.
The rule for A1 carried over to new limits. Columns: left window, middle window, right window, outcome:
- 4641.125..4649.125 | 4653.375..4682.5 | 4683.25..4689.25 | 1.4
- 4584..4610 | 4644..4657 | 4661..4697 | -0.6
